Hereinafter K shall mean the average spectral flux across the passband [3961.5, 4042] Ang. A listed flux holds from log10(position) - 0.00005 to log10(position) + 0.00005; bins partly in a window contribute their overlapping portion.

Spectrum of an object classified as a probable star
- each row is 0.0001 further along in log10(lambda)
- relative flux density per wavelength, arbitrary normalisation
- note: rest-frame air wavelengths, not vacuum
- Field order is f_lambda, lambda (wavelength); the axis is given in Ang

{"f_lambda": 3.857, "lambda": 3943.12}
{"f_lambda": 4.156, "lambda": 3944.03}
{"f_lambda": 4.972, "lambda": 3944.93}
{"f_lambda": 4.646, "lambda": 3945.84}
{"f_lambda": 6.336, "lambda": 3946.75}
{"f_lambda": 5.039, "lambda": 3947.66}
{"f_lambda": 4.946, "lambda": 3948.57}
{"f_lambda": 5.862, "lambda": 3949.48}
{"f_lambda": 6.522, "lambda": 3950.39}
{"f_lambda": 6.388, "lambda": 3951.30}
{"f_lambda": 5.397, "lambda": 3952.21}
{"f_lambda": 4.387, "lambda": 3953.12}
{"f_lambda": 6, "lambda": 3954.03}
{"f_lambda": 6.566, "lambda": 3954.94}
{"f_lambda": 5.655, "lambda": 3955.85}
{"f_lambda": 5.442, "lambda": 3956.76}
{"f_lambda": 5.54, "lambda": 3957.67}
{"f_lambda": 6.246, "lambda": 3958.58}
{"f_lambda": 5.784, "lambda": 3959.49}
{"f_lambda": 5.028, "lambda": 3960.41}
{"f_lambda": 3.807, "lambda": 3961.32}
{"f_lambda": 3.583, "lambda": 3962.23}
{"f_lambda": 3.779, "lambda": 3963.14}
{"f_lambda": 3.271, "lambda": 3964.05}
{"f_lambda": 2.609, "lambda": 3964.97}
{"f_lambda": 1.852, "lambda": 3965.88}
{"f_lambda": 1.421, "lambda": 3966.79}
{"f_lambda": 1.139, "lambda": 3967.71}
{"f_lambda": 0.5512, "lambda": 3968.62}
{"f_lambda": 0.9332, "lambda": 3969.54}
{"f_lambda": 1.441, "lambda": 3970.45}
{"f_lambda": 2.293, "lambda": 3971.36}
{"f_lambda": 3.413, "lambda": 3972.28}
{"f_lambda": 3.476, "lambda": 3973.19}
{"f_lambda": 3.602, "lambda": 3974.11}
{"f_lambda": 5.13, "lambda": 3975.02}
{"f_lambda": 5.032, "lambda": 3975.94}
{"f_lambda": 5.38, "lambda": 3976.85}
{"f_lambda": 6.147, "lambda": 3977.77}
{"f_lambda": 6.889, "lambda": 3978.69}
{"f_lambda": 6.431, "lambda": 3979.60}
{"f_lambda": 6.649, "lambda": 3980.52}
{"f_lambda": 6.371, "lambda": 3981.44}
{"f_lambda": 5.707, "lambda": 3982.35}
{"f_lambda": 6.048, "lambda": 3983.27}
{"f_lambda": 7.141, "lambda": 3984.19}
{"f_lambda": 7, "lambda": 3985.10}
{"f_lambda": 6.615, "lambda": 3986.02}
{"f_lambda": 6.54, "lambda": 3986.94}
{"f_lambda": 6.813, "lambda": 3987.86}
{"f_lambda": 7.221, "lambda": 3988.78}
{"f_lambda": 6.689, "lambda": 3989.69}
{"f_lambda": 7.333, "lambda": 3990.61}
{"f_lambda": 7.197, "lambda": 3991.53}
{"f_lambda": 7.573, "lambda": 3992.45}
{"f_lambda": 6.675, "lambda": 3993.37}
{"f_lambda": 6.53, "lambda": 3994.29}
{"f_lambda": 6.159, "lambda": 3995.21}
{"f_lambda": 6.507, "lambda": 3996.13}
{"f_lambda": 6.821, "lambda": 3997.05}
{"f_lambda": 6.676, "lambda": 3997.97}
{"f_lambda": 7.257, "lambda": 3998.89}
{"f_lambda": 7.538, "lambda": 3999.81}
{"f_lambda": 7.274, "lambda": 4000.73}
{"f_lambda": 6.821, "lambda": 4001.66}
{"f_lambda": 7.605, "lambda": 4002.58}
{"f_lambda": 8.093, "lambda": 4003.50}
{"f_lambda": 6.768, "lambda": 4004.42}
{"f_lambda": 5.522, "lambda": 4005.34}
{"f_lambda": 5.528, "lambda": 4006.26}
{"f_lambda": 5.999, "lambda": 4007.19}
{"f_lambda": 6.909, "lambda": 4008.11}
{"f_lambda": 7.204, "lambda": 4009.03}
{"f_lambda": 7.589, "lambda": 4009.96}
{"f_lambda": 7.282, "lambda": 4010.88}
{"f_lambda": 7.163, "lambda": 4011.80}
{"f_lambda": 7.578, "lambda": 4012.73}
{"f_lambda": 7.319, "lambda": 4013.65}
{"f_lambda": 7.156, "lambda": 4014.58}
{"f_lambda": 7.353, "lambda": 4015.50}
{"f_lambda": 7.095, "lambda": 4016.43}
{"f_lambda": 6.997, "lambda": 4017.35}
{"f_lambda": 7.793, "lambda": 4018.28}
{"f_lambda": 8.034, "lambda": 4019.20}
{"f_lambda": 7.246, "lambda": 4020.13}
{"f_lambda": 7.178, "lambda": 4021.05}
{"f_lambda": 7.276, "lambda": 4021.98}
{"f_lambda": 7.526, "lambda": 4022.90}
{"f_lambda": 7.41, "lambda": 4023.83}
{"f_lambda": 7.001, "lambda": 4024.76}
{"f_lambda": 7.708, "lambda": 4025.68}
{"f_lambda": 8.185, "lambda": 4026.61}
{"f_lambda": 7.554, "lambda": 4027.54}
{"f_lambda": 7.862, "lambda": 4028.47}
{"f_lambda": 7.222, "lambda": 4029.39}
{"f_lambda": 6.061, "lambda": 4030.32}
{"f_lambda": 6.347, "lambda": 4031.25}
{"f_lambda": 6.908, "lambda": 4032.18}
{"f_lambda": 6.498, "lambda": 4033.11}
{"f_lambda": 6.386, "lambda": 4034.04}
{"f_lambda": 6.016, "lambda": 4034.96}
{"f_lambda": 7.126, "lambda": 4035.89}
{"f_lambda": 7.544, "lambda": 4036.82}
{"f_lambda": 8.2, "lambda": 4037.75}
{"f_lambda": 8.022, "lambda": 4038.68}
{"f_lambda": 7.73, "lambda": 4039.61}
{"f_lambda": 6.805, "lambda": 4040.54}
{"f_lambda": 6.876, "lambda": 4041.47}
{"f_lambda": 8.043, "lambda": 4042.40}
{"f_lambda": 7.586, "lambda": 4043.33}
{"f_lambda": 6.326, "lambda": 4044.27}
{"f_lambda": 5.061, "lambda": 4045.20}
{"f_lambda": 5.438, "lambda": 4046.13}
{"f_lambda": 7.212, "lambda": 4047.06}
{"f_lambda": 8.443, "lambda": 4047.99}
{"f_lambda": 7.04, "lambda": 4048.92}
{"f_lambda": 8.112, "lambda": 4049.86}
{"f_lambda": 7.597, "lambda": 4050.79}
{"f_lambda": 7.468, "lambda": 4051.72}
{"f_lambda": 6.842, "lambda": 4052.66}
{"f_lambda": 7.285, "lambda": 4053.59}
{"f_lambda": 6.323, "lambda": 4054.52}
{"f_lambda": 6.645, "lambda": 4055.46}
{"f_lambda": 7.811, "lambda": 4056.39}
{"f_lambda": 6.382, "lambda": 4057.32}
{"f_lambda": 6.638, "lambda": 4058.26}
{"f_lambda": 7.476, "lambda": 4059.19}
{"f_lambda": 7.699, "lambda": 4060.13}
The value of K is 6.2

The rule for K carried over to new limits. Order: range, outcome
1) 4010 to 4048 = 7.17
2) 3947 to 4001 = 5.31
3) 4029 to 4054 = 7.04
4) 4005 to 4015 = 6.85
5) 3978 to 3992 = 6.7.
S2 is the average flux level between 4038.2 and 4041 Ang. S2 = 7.52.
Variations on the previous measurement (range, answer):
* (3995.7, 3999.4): 6.83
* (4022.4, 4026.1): 7.42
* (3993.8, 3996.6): 6.4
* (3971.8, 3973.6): 3.43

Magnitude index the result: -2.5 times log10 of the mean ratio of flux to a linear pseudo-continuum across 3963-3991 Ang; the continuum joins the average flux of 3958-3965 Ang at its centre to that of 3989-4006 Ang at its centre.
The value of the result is 0.208 mag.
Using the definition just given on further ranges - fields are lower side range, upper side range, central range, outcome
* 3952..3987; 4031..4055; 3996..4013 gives -0.20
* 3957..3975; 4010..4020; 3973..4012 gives -0.21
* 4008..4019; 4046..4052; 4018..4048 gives 0.03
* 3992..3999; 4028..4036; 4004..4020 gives -0.05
